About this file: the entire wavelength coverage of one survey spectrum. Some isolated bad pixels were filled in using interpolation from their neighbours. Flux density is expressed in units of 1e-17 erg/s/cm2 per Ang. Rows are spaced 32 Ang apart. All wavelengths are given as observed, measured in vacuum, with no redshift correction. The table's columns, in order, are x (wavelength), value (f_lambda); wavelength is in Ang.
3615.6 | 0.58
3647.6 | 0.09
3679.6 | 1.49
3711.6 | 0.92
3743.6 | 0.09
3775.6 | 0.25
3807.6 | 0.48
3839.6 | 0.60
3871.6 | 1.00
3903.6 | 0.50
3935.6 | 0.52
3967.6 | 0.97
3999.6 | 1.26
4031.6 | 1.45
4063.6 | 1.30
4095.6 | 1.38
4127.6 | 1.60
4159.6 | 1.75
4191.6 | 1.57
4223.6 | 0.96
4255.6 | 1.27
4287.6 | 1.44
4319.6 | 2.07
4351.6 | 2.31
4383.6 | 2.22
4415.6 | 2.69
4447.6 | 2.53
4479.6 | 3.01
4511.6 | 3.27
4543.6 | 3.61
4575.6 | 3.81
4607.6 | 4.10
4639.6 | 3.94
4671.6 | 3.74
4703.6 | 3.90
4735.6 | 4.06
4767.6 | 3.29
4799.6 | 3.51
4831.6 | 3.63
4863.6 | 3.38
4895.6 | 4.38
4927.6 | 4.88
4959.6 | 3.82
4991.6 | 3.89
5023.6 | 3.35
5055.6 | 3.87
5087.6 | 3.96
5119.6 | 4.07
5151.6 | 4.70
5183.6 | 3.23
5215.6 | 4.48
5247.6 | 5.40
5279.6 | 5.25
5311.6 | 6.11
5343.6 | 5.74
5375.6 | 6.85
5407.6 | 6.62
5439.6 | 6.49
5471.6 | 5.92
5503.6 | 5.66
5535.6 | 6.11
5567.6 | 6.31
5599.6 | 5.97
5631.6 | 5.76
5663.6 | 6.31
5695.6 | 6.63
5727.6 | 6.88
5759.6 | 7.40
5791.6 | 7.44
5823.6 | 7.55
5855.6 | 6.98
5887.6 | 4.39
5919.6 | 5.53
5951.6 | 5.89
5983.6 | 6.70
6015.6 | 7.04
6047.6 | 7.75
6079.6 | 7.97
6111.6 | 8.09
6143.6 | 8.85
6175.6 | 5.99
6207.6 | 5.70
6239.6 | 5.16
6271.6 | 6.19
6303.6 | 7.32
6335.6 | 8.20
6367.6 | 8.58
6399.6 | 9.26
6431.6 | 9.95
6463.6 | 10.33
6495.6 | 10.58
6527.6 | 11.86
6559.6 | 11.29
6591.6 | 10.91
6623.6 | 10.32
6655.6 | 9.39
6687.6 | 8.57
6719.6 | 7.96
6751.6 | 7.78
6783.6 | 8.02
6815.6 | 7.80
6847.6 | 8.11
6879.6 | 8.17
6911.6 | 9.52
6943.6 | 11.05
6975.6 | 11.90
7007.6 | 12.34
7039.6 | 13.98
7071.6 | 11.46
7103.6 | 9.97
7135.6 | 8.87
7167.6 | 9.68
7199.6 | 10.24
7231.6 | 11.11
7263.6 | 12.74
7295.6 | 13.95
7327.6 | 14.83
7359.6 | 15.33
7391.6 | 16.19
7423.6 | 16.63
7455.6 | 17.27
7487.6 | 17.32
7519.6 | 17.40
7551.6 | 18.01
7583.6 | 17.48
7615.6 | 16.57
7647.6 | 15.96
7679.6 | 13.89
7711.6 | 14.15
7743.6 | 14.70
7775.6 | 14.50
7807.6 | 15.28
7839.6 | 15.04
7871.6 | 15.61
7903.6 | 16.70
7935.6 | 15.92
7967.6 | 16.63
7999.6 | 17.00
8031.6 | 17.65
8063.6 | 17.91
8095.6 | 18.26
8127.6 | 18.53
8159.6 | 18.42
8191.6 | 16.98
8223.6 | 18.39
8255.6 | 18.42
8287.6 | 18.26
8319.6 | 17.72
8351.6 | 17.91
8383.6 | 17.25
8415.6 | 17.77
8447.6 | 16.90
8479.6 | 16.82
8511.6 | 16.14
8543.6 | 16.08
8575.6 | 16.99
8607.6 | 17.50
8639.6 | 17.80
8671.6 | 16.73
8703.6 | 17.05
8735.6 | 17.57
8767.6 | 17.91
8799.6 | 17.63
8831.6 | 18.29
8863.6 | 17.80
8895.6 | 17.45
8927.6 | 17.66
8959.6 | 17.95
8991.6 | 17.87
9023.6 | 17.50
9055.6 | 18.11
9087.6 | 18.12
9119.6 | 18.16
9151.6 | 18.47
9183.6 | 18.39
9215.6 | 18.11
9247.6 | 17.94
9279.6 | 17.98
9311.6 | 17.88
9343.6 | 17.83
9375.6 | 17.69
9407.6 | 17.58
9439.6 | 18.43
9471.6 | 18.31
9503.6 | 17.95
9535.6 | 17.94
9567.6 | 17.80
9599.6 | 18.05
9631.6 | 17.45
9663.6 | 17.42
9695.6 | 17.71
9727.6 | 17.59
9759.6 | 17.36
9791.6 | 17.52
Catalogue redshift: 0.00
